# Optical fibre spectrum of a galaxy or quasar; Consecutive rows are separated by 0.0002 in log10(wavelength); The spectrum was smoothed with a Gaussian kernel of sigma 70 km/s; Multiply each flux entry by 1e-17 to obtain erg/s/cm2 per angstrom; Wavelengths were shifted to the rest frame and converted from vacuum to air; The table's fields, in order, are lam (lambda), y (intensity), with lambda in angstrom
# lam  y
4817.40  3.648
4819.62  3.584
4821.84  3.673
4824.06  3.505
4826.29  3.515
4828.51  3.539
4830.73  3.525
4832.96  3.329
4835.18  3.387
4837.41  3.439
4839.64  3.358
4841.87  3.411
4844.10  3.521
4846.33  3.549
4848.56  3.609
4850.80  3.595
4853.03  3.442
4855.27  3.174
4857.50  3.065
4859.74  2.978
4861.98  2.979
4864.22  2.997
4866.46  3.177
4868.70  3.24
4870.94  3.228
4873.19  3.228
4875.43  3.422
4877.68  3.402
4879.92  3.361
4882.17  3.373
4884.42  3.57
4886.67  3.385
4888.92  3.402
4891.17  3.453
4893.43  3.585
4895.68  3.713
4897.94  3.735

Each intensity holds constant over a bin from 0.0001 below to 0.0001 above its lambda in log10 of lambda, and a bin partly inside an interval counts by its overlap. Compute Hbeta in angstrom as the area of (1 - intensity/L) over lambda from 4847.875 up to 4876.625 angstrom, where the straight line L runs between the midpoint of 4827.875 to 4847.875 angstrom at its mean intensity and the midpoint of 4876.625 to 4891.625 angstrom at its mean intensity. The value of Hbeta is 1.7 angstrom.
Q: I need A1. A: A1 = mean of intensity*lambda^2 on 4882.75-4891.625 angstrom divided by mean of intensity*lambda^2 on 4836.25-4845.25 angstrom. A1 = 1.02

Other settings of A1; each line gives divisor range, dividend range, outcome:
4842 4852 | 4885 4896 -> 1.00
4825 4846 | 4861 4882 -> 0.95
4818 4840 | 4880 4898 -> 1.03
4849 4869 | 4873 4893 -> 1.08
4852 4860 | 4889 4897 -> 1.14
